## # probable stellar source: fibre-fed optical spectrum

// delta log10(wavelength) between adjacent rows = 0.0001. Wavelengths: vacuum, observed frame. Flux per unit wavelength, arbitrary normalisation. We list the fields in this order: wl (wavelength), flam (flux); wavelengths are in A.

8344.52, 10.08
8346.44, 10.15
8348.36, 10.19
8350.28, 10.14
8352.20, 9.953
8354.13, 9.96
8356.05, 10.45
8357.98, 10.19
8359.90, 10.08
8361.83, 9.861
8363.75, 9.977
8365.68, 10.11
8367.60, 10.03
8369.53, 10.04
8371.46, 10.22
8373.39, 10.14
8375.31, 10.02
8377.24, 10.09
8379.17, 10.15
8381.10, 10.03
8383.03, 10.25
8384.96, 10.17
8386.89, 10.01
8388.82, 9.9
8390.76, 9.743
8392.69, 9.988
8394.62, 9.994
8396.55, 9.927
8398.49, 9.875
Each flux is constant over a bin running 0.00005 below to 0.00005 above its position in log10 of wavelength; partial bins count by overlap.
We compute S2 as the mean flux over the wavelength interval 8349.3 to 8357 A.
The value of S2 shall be 10.1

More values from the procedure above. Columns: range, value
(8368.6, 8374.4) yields 10.1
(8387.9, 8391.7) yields 9.8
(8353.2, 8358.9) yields 10.2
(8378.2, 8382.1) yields 10.1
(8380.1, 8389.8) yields 10.1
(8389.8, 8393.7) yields 9.88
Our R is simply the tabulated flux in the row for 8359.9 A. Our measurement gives 10.08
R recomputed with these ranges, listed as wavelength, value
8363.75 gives 9.977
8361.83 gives 9.861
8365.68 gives 10.11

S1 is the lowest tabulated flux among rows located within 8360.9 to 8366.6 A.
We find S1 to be 9.861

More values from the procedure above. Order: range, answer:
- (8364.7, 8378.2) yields 10.02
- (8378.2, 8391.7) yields 9.743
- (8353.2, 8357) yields 9.96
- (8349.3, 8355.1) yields 9.953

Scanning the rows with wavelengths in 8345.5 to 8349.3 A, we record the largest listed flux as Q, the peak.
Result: 10.19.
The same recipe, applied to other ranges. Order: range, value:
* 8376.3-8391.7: 10.25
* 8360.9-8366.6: 10.11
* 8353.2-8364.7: 10.45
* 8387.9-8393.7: 9.988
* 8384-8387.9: 10.17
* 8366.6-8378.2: 10.22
